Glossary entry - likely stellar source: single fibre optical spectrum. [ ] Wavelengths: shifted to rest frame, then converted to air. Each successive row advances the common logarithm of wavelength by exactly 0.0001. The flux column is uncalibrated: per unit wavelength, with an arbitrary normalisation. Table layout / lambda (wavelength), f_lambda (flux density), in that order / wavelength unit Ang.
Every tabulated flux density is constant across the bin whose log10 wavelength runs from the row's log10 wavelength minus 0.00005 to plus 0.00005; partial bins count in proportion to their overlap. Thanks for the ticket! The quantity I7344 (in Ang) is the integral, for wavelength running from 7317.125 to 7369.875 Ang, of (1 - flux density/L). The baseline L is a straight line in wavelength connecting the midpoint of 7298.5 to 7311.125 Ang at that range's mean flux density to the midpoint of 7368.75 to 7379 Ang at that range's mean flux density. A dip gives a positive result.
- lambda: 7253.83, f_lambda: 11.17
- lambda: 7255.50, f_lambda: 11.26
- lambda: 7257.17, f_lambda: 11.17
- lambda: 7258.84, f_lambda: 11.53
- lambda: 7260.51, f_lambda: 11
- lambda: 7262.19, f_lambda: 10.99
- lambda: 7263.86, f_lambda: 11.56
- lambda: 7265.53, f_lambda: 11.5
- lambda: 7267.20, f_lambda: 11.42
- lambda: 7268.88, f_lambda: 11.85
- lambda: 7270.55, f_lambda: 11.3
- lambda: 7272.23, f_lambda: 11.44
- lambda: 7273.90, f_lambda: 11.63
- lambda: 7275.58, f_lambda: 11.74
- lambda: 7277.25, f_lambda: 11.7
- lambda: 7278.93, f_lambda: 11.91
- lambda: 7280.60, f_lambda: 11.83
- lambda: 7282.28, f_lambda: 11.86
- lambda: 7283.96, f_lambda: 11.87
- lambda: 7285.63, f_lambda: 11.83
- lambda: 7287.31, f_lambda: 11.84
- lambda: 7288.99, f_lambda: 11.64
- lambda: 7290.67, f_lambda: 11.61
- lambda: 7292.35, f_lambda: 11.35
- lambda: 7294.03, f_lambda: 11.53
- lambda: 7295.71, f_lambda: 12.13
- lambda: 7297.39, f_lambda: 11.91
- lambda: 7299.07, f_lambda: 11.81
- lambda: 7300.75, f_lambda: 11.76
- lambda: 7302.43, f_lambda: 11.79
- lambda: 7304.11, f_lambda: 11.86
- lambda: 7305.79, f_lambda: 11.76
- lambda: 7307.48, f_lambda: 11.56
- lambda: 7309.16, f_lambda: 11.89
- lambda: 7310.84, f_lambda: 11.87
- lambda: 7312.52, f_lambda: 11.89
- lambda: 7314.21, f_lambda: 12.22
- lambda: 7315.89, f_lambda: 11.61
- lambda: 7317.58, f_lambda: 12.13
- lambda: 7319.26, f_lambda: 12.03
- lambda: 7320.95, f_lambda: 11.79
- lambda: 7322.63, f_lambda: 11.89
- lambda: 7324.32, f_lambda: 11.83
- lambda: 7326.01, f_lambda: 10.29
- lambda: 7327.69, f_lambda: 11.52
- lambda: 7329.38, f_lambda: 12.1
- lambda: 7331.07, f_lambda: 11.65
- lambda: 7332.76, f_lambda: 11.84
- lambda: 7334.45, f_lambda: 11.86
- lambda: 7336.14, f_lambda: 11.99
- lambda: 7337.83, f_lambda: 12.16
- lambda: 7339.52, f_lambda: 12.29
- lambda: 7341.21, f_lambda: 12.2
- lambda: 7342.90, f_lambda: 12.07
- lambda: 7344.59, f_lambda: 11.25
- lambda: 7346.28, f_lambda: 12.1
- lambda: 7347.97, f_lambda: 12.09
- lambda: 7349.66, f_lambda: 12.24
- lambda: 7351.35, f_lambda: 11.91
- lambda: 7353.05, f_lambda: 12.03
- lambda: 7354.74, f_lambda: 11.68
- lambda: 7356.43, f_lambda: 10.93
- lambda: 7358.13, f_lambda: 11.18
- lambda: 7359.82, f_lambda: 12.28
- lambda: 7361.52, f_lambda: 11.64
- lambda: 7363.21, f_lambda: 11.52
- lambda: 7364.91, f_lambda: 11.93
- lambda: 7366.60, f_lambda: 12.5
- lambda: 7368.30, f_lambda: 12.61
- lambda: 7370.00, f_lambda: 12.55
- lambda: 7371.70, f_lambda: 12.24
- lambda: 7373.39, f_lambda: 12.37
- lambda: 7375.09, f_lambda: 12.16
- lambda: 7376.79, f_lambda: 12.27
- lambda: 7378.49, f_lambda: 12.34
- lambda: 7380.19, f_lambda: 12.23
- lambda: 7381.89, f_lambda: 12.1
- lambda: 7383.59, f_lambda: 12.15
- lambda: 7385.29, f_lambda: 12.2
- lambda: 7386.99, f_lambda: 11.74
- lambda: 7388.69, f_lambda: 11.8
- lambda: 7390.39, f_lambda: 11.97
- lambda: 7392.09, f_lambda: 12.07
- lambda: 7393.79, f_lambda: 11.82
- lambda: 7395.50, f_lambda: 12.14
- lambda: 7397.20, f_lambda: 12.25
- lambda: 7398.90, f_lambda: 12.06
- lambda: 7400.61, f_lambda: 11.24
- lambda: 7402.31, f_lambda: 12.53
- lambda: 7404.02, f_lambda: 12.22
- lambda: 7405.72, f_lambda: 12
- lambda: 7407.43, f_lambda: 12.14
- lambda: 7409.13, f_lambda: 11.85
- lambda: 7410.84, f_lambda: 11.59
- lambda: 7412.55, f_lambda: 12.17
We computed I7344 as 1.0 Ang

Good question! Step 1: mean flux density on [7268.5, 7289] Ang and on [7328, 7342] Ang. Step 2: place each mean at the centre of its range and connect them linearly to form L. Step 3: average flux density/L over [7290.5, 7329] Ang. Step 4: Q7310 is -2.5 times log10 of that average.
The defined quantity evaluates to 0.01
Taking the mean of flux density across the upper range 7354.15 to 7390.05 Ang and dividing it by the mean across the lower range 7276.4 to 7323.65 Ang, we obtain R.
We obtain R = 1.02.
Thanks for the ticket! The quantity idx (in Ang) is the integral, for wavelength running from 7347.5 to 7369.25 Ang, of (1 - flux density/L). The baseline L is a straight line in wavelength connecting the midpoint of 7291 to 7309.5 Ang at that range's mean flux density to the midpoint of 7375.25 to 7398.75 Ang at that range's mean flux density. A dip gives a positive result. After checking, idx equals 0.2 Ang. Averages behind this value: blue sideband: 11.8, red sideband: 12.1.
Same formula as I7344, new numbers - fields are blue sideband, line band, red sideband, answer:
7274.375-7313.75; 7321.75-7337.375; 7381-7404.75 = 0.25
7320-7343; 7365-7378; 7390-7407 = -0.45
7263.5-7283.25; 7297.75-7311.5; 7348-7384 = -0.01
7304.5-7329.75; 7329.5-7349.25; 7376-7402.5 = -0.20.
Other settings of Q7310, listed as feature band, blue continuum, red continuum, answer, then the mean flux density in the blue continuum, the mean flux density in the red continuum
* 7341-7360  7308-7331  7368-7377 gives 0.03 mag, 11.8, 12.4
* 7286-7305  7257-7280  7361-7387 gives -0.01 mag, 11.5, 12.2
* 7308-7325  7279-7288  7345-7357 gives 0.00 mag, 11.9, 11.9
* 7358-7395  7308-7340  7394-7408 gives -0.01 mag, 11.8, 12.1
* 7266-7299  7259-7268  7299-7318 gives -0.02 mag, 11.3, 11.8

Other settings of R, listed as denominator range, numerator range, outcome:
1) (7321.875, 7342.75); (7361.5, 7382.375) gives 1.03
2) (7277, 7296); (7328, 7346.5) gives 1.02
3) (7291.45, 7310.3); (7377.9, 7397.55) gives 1.03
